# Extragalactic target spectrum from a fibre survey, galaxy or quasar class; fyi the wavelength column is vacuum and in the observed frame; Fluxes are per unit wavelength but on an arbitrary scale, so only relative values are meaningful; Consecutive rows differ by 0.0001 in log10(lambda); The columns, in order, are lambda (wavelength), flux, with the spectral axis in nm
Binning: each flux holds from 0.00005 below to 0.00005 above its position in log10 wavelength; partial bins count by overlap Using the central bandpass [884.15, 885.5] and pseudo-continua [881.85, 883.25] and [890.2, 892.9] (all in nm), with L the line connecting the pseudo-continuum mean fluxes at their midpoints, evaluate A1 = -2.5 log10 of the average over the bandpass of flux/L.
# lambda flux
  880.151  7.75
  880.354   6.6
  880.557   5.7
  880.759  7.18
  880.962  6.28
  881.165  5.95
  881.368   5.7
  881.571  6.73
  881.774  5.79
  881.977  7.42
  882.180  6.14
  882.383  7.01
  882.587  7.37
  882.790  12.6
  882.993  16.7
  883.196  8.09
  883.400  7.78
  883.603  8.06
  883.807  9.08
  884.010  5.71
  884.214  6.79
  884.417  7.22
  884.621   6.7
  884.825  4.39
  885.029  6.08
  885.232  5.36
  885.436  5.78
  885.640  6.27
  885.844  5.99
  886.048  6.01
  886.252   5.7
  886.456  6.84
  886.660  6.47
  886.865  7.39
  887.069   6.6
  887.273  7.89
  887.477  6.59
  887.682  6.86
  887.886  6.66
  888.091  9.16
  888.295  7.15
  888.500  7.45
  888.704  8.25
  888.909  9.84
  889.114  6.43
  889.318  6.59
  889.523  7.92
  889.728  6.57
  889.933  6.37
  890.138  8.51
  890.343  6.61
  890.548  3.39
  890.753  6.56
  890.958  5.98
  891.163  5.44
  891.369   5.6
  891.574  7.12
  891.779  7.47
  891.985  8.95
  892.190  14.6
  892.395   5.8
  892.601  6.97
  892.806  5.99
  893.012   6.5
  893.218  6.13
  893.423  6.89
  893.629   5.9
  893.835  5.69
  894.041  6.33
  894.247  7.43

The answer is 0.402 mag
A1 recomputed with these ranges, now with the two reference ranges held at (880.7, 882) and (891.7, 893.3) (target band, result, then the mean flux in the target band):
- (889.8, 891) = 0.20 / 6.26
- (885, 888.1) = 0.08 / 6.54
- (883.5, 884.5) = -0.11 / 7.38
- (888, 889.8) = -0.05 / 7.72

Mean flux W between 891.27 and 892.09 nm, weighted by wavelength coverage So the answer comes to 7.32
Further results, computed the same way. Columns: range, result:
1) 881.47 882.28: 6.52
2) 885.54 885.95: 6.13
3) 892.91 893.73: 6.36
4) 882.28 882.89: 8.97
